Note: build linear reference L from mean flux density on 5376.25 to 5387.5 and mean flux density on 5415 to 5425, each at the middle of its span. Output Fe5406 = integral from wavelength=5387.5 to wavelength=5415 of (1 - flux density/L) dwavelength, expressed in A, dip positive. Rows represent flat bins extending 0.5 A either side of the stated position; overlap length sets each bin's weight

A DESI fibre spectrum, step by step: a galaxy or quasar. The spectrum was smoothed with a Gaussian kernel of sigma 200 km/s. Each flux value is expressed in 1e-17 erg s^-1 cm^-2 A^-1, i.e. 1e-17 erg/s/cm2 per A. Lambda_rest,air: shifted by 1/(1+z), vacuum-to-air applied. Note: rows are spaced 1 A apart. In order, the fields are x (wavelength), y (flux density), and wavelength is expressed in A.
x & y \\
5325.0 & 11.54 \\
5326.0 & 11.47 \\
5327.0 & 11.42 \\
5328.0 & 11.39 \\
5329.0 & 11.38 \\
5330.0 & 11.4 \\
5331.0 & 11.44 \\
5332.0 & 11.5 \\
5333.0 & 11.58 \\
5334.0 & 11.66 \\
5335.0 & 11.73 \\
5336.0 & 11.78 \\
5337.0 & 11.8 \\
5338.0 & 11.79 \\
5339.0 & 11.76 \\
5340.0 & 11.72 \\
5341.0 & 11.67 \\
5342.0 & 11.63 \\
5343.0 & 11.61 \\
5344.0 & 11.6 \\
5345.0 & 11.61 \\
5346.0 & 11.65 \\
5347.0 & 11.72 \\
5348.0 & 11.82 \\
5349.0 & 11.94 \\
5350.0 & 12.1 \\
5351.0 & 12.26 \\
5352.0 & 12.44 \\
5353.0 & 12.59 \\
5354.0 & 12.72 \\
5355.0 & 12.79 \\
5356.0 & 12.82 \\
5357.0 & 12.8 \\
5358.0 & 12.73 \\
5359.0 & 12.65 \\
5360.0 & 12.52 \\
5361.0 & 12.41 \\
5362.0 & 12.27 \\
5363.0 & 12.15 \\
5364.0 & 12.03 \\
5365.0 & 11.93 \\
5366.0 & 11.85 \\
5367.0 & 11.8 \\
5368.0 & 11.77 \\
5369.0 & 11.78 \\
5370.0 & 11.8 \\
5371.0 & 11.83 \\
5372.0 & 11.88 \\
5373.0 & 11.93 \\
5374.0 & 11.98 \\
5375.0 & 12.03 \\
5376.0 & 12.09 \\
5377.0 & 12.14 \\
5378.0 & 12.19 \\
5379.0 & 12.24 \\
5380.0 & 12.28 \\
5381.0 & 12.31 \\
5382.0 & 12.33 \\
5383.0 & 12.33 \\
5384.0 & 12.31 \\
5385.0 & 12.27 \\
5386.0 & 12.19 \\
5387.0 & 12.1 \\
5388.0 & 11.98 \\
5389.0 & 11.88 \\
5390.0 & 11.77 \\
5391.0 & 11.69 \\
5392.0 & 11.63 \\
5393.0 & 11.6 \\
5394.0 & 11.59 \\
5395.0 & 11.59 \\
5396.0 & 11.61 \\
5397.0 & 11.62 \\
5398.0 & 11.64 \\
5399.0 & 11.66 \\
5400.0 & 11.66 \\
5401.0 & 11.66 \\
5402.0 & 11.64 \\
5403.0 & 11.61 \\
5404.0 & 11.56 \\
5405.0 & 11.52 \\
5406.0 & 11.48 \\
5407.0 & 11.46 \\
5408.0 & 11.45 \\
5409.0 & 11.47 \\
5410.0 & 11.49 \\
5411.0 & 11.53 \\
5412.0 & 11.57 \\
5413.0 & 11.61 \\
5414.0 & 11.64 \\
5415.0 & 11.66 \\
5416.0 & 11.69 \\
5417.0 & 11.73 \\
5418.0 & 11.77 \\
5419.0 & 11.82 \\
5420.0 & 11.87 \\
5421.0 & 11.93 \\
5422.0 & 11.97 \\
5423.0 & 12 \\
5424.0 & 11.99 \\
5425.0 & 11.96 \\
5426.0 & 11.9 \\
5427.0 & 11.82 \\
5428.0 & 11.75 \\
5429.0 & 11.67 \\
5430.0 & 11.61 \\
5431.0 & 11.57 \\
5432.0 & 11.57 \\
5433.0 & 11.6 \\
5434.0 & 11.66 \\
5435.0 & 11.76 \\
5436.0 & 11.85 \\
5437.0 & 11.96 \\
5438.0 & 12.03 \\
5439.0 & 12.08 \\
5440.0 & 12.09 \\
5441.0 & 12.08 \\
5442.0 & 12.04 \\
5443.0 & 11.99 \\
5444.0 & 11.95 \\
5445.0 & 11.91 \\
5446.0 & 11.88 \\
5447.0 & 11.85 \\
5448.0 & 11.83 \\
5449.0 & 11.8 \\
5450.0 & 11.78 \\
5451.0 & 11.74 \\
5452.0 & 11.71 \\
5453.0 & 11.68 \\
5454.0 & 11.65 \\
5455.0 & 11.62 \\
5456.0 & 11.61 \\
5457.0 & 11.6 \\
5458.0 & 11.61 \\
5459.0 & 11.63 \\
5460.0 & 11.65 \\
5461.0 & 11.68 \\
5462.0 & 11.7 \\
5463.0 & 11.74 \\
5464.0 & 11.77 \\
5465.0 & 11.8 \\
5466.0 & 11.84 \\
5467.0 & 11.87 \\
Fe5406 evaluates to 0.98 A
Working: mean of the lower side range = 12.2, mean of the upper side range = 11.9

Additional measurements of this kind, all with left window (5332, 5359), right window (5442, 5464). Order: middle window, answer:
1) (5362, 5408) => 0.2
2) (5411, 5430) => 0.1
